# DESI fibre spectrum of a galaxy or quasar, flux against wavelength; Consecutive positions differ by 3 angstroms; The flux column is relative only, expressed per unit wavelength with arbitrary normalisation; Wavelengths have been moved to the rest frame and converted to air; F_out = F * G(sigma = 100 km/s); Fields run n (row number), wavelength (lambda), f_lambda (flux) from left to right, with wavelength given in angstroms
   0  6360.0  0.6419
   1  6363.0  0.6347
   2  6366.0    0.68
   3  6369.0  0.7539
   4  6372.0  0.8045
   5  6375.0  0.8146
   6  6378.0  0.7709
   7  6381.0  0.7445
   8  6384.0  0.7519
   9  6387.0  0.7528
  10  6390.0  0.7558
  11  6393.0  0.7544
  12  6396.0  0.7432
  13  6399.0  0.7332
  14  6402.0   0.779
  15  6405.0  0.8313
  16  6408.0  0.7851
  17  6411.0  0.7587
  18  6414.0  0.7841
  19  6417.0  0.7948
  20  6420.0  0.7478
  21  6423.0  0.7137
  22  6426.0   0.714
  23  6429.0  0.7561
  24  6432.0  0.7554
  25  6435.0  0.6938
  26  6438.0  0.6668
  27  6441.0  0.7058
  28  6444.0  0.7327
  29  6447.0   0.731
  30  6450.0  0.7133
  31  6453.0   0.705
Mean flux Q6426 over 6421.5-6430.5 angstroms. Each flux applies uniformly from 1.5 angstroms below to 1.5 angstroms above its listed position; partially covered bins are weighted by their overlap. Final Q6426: 0.728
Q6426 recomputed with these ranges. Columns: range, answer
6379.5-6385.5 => 0.748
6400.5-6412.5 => 0.789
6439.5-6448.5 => 0.723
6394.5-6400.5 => 0.738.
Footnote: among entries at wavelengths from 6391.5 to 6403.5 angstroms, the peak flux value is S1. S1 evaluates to 0.779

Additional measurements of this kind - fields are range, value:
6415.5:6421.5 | 0.7948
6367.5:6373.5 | 0.8045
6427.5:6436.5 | 0.7561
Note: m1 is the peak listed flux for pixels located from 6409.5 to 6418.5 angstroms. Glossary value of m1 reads 0.7948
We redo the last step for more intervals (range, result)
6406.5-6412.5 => 0.7851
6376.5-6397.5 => 0.7709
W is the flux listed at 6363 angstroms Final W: 0.6347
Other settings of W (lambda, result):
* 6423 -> 0.7137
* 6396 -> 0.7432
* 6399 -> 0.7332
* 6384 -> 0.7519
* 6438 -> 0.6668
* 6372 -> 0.8045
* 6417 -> 0.7948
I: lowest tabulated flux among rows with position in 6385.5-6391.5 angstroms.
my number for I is 0.7528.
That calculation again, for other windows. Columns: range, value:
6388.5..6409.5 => 0.7332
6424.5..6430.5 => 0.714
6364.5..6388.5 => 0.68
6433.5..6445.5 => 0.6668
